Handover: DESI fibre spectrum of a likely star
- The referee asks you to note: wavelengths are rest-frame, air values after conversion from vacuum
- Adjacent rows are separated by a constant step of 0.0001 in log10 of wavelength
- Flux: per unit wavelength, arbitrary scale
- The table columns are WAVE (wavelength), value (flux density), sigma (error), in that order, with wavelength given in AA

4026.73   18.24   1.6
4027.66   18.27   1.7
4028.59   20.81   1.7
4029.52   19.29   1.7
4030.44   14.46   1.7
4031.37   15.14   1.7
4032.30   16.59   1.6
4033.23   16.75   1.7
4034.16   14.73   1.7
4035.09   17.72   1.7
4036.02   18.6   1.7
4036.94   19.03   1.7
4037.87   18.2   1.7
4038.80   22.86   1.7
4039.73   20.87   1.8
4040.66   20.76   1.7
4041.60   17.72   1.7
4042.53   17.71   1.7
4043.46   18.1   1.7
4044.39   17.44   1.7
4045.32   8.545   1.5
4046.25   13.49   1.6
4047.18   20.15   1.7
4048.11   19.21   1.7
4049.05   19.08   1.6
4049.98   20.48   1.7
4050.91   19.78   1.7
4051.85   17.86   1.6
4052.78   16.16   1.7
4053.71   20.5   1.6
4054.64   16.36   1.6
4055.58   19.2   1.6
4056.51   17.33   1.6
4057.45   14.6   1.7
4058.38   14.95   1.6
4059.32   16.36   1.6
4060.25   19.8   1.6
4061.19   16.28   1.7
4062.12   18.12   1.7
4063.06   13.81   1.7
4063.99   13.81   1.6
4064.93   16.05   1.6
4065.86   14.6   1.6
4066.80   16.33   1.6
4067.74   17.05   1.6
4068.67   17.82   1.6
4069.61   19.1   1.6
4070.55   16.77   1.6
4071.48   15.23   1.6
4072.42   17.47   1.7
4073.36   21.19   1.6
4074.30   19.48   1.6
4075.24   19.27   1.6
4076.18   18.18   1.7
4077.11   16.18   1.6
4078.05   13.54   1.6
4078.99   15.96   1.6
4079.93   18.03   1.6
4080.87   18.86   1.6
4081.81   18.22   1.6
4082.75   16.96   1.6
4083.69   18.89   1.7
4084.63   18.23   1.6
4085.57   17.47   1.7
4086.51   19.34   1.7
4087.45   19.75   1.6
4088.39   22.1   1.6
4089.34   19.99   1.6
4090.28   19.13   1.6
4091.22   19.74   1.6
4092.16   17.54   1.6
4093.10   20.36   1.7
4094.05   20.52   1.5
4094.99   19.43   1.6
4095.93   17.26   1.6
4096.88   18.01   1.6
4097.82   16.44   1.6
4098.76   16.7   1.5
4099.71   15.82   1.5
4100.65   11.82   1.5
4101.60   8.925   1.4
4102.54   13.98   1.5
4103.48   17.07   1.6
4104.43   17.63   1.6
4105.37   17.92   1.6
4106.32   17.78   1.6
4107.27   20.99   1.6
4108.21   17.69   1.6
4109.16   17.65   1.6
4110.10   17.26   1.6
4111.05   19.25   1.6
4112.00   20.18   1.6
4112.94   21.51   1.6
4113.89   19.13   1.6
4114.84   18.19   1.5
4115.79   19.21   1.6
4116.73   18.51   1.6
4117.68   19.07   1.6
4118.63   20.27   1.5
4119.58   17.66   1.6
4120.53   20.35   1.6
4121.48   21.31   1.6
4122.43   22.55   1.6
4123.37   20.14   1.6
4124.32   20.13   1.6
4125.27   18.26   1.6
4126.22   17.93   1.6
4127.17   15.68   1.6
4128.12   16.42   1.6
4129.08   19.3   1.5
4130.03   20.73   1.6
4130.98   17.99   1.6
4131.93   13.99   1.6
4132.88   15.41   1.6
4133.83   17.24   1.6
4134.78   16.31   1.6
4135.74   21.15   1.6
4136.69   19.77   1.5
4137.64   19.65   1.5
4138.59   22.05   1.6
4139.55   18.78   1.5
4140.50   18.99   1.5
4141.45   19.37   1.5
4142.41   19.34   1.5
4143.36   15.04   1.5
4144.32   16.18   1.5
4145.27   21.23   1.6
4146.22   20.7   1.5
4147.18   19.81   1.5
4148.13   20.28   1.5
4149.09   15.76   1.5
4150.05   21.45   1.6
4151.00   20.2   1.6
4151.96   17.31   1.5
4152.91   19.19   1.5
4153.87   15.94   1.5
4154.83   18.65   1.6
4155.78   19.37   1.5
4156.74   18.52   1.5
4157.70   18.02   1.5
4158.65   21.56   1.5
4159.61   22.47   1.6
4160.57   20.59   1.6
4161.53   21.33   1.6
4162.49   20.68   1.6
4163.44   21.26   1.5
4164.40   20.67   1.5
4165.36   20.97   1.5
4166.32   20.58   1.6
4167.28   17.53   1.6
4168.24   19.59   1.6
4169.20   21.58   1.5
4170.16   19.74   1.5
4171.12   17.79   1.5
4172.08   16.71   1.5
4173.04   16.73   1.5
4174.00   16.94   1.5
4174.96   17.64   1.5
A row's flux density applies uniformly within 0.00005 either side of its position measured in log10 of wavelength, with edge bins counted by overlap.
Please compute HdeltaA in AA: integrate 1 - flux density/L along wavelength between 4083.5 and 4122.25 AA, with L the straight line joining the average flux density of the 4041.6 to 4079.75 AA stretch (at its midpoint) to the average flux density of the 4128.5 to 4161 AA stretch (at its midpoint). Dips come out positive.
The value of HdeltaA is -0.71 AA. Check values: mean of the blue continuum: 17.1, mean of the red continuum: 18.9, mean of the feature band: 18.3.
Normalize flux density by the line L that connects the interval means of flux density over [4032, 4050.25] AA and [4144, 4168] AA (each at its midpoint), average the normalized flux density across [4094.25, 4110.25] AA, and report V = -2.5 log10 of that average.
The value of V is 0.13 mag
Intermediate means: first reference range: 17.9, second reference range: 19.6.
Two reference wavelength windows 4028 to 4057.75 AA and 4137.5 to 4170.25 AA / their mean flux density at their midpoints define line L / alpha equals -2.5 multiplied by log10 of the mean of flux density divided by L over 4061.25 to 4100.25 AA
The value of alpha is 0.040 mag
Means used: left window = 17.8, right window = 19.6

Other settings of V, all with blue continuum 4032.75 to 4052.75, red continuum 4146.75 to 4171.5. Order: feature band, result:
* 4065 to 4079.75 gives 0.07 mag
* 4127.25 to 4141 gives 0.06 mag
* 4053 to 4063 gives 0.06 mag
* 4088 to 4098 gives -0.03 mag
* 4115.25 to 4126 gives -0.03 mag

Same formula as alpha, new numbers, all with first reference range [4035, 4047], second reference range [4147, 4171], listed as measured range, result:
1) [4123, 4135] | 0.09 mag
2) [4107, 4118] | 0.00 mag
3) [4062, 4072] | 0.13 mag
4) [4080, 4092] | -0.03 mag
